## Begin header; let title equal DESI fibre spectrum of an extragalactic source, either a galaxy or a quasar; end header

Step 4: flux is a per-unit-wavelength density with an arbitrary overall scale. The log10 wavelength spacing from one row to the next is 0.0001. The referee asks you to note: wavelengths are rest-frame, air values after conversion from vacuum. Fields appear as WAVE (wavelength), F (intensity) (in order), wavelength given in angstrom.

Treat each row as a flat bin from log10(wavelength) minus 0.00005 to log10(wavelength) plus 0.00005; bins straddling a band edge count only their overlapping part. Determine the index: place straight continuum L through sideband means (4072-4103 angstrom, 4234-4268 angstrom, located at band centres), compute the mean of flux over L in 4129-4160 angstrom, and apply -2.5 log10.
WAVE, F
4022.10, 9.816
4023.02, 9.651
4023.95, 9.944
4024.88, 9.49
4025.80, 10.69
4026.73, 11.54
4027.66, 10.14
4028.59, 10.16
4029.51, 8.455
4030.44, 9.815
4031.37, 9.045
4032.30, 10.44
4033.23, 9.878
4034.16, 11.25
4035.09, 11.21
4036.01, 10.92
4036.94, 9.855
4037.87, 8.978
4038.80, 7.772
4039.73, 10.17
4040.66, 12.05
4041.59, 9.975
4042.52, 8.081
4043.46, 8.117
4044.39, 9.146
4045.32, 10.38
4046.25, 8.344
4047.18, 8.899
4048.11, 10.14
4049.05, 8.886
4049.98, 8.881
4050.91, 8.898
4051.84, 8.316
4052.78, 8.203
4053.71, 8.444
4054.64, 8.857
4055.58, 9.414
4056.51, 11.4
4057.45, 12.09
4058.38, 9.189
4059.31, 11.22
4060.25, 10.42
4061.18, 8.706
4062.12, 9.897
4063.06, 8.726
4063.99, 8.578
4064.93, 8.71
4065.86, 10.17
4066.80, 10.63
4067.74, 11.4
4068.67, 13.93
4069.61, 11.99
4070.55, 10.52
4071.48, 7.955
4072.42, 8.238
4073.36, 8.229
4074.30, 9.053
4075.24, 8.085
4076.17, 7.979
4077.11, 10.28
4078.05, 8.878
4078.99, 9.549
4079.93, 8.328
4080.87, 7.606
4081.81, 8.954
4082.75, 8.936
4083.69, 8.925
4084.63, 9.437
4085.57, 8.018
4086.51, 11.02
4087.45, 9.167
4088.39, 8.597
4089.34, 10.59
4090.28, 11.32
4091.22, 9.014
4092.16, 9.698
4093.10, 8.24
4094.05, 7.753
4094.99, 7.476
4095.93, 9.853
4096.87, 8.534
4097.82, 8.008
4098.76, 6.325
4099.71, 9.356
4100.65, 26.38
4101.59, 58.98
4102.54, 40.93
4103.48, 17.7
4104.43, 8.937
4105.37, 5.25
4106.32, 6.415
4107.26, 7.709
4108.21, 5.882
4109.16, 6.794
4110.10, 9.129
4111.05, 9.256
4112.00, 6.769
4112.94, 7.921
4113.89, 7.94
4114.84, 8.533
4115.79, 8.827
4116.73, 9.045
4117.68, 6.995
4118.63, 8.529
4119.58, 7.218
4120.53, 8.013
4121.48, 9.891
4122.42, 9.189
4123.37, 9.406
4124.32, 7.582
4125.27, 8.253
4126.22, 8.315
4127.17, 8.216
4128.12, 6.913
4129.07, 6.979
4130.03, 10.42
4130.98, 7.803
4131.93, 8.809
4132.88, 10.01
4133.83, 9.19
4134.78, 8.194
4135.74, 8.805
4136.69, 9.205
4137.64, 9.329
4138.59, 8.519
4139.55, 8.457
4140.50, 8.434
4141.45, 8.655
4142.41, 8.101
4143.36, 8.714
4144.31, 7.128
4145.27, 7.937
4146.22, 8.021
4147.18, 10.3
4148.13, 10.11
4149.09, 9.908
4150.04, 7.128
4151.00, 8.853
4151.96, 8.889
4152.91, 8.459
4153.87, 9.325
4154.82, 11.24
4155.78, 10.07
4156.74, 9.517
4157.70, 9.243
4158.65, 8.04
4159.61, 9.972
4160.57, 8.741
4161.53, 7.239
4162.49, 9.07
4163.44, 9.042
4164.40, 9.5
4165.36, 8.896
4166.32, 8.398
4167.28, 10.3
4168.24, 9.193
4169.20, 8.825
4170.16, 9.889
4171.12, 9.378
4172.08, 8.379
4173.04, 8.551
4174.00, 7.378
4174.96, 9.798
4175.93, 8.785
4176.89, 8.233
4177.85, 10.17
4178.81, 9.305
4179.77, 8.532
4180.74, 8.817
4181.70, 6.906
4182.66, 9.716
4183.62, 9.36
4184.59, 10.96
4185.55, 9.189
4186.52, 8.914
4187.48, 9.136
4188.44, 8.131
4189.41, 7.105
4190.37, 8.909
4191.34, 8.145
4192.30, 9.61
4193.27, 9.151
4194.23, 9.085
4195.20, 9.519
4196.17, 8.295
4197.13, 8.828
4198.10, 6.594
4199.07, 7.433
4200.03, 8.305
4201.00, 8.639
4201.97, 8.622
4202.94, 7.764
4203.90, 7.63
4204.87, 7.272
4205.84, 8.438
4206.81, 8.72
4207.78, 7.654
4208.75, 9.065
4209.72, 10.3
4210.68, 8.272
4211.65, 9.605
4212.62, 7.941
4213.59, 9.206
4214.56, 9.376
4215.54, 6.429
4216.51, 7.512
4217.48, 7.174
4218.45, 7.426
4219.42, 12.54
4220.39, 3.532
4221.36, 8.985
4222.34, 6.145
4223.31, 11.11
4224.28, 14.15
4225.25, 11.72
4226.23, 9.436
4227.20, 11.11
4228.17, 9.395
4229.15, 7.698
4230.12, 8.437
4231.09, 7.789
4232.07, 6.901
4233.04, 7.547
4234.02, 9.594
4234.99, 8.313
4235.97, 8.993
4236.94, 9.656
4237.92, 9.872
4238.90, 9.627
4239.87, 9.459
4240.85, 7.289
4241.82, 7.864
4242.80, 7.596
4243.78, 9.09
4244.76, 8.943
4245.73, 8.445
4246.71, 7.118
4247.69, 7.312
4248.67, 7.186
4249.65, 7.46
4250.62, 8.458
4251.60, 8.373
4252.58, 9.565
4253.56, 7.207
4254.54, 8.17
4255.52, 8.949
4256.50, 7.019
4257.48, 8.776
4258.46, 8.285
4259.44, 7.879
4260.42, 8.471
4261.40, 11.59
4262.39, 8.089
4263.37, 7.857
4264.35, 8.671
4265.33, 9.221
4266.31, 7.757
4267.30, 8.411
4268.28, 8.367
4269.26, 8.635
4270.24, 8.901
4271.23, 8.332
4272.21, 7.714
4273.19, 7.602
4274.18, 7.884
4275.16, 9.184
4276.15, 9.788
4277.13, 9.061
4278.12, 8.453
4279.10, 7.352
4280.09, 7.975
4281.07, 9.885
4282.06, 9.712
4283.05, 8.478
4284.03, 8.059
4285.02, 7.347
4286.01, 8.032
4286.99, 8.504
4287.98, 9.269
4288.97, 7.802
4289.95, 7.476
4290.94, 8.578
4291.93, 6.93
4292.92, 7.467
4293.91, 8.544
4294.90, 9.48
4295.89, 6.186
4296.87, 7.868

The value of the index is 0.19 mag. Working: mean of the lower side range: 11.9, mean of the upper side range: 8.46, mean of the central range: 8.92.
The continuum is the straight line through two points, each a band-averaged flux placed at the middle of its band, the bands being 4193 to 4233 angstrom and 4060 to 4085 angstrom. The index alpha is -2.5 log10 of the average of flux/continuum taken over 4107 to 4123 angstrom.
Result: 0.132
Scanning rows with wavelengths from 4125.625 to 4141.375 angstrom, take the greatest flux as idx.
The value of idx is 10.42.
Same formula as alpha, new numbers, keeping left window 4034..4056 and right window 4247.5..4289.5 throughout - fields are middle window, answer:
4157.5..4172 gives -0.02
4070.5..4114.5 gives -0.19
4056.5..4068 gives -0.08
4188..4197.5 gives 0.01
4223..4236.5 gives -0.10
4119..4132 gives 0.08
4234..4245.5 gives -0.04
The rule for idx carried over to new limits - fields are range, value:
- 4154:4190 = 11.24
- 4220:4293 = 14.15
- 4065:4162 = 58.98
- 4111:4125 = 9.891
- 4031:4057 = 12.05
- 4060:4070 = 13.93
